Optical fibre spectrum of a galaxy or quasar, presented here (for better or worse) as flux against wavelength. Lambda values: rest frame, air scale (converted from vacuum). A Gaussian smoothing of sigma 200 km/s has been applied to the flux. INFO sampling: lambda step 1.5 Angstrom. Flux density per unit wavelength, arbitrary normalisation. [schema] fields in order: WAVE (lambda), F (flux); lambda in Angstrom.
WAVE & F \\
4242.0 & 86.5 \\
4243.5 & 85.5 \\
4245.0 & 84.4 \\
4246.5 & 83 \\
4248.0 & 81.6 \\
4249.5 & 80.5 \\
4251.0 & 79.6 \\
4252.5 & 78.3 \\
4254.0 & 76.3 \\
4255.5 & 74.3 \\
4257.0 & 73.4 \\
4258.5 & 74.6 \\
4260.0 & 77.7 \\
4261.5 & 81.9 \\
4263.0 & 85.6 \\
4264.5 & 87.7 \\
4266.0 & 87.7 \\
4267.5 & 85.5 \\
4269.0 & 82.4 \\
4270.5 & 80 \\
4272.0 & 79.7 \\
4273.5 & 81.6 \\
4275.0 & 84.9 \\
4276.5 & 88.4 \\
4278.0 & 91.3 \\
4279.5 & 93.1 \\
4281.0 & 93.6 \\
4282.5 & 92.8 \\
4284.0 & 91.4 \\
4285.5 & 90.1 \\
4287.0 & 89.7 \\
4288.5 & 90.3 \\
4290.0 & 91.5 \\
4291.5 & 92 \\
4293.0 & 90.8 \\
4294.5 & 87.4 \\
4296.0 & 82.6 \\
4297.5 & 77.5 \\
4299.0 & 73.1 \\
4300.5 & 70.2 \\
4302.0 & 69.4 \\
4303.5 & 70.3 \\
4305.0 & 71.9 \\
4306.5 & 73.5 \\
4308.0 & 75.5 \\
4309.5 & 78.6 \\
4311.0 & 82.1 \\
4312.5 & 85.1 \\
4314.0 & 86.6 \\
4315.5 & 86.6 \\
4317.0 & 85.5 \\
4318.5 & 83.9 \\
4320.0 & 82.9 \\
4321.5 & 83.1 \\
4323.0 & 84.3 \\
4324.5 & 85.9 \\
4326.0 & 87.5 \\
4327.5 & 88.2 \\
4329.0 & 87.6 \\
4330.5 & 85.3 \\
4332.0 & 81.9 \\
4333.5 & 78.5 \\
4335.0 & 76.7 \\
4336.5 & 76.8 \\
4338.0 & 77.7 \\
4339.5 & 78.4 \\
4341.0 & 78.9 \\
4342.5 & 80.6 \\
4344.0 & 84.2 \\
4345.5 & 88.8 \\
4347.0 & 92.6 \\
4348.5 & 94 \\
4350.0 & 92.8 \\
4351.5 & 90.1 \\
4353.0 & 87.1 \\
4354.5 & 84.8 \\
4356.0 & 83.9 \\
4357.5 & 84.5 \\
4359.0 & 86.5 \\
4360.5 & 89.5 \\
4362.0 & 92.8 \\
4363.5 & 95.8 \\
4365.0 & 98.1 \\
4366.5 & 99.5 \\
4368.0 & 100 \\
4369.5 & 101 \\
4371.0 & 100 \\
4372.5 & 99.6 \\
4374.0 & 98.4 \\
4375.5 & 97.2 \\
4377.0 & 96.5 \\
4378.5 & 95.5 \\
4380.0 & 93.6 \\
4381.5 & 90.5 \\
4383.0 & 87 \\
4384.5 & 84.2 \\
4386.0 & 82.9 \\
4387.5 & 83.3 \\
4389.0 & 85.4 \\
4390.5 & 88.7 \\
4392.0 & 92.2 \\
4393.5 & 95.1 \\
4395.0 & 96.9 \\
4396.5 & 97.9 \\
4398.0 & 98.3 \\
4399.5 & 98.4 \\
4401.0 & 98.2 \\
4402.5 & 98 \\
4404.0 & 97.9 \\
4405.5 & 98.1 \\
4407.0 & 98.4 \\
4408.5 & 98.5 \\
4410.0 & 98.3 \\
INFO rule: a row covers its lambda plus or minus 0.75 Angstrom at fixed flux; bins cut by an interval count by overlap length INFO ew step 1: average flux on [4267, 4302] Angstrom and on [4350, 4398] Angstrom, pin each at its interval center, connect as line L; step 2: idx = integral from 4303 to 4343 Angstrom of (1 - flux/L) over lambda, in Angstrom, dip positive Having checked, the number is 3.3 Angstrom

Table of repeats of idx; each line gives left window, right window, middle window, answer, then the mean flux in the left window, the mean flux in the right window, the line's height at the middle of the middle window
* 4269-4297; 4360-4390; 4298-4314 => 2.5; 88.1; 93.5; 89.5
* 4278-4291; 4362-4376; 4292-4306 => 2.3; 91.6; 98.5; 92.8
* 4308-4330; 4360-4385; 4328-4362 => 1.9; 84.5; 95.4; 89.8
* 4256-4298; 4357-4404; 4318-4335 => 1.1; 85.9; 93.8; 89.7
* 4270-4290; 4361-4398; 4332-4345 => 1.7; 88.4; 93.9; 91.7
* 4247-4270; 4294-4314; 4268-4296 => -3.4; 80.5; 76.9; 78.7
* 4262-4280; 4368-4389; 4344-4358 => 0.4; 85.5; 93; 91.1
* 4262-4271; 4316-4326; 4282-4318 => 0.9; 84.9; 84.6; 84.7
